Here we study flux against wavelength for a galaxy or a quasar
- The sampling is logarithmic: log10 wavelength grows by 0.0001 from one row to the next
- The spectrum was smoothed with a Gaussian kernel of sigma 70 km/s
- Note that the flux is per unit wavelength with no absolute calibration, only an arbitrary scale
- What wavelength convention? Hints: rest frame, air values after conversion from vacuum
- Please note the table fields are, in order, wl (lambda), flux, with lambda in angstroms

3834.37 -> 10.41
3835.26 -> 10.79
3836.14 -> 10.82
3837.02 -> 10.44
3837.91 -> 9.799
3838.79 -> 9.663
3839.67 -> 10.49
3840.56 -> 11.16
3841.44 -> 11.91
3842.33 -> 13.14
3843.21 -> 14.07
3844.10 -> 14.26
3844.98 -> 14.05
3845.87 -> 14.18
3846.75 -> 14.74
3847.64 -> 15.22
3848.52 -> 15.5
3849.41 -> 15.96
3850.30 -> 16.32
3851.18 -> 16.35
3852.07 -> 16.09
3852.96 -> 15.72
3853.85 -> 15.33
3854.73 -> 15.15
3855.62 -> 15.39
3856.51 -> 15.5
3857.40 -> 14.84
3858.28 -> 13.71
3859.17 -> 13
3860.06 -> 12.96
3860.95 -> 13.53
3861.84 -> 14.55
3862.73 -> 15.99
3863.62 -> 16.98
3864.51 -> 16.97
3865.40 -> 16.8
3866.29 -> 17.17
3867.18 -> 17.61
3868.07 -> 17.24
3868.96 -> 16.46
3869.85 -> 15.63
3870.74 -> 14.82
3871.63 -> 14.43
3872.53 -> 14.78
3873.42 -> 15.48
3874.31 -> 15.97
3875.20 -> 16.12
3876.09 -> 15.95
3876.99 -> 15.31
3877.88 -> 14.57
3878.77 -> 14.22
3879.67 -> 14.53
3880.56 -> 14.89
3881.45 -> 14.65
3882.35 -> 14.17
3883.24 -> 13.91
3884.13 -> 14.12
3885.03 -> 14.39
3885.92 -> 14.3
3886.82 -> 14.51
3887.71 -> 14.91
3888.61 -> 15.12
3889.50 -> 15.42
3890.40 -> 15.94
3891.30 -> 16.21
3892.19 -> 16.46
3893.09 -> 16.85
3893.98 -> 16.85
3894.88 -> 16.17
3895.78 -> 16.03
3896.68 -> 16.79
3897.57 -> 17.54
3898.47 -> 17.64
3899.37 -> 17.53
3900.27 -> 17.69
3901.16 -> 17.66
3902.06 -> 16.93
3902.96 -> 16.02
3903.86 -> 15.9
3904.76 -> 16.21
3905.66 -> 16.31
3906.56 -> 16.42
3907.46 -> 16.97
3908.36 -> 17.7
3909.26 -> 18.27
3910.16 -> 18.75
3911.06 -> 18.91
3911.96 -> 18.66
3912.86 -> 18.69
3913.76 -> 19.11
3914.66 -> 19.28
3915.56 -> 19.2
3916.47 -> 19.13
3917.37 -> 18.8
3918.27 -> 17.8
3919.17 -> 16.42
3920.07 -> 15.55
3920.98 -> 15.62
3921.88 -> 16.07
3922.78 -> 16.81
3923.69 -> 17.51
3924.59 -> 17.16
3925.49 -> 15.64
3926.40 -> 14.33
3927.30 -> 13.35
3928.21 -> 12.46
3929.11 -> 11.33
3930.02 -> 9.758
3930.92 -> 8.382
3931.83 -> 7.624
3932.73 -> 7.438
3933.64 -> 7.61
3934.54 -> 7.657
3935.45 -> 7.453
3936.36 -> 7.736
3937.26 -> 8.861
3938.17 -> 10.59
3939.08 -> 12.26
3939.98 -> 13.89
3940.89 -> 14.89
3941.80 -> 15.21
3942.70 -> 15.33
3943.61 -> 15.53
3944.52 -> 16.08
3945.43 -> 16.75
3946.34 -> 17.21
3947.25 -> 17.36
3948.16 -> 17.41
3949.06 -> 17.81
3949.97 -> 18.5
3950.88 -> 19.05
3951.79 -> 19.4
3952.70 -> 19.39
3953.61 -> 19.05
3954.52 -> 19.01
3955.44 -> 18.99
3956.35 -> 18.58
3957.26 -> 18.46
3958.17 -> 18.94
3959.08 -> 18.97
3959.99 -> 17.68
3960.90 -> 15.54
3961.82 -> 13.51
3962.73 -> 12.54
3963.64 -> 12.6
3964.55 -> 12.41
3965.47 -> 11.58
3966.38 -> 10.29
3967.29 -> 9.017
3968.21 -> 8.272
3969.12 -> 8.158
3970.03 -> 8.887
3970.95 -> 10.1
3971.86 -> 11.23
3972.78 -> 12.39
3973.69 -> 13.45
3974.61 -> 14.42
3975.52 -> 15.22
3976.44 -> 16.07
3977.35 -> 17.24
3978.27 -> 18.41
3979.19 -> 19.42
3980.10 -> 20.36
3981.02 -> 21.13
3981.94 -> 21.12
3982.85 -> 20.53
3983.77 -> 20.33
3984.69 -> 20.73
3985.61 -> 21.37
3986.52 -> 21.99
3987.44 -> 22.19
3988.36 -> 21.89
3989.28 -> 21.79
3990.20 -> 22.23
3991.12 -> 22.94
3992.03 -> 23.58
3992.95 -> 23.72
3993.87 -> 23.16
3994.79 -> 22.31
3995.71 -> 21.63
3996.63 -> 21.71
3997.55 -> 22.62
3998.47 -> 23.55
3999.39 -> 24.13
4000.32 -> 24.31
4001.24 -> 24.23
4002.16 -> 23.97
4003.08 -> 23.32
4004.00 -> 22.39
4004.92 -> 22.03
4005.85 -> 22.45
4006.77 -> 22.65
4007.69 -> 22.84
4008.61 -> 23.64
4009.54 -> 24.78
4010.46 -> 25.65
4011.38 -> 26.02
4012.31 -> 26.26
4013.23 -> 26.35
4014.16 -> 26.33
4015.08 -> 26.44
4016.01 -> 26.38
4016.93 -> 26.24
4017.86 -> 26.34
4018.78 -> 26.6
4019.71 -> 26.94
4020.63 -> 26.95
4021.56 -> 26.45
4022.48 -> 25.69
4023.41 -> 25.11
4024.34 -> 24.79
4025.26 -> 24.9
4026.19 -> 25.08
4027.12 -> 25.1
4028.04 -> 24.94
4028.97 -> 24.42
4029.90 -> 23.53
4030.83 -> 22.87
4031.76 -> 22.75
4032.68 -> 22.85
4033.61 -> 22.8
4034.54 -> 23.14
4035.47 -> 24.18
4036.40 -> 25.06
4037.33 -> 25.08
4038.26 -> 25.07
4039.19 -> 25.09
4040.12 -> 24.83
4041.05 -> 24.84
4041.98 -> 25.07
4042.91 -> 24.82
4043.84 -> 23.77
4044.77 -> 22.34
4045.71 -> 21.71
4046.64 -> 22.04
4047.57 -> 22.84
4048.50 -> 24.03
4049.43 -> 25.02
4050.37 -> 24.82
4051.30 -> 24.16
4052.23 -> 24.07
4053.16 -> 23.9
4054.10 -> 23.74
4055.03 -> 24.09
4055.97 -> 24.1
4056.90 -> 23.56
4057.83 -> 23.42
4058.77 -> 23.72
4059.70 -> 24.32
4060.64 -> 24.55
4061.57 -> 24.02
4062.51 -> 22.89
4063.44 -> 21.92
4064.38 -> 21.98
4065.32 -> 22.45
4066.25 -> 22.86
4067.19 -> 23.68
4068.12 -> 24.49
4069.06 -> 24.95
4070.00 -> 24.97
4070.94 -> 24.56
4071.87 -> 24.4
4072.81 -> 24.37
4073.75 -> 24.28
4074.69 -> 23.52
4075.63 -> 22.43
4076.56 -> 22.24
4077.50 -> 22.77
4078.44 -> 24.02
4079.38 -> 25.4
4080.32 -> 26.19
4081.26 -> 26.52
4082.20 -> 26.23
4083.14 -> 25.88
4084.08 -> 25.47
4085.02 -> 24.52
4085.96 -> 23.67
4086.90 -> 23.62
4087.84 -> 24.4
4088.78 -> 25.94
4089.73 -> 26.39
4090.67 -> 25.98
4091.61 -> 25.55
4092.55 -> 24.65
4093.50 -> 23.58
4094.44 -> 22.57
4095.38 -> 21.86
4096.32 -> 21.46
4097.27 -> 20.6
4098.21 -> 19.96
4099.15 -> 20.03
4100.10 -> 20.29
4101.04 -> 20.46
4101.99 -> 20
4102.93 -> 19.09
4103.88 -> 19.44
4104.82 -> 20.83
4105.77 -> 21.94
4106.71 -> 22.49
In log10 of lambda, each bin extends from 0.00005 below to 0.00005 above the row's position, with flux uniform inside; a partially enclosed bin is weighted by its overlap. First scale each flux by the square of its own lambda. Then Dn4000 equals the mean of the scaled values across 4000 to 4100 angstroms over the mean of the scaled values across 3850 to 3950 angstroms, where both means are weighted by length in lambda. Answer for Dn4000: 1.70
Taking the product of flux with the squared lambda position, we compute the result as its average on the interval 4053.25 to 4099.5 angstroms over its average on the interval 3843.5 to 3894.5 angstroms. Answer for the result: 1.7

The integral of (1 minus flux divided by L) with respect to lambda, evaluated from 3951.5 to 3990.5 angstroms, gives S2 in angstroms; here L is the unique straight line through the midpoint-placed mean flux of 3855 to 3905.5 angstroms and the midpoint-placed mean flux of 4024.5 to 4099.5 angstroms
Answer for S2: 6.3 angstroms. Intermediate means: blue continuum 15.6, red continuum 23.9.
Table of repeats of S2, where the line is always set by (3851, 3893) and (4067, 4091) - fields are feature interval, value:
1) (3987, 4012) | -2.54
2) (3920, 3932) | 2.66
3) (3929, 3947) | 6.56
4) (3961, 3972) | 4.89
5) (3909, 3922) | -0.62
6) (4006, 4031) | -3.87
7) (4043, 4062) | -0.22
